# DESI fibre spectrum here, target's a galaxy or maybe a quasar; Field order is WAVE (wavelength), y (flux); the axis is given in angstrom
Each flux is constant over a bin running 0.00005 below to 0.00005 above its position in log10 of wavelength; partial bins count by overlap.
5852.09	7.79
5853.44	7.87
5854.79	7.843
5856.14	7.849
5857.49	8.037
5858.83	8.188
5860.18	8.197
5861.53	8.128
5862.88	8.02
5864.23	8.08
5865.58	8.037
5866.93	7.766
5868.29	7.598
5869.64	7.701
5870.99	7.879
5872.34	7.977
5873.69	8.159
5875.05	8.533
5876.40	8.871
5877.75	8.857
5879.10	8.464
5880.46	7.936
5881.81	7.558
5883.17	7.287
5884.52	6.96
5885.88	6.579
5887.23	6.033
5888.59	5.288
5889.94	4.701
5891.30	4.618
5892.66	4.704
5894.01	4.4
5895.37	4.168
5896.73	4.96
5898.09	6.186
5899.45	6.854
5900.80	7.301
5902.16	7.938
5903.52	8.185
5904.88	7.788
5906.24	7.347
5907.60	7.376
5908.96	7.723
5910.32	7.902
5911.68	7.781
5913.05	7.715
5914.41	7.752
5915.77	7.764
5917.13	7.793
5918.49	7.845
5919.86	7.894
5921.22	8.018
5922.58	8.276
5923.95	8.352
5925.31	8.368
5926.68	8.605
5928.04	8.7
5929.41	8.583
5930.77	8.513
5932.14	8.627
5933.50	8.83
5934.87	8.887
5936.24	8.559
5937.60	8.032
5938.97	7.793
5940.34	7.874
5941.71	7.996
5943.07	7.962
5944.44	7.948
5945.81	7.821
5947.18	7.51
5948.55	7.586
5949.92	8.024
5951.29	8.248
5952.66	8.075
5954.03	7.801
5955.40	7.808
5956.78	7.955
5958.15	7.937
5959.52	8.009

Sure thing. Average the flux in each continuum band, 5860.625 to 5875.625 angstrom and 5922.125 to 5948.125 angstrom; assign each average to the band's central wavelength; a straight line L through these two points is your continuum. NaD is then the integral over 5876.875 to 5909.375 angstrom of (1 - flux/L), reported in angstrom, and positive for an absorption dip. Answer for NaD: 5.8 angstrom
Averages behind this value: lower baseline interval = 7.98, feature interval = 6.64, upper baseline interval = 8.27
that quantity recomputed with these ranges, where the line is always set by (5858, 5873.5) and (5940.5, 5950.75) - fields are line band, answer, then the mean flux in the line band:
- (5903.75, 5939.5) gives -1.0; 8.11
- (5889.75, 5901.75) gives 3.8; 5.41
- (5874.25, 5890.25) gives 1.3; 7.32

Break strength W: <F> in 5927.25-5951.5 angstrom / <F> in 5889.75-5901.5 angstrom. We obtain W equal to 1.53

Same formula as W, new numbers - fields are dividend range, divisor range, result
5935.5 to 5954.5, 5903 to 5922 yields 1.02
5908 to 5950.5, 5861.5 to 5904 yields 1.15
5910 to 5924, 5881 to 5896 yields 1.39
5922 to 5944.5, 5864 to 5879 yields 1.03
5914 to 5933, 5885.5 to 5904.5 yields 1.40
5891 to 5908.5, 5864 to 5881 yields 0.78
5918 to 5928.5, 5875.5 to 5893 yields 1.21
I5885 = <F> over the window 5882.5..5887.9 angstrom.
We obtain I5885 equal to 6.72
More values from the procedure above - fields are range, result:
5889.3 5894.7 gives 4.6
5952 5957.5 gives 7.9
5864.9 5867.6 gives 7.91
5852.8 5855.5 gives 7.85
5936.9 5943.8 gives 7.94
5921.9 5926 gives 8.32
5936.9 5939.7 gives 7.92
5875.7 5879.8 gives 8.73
